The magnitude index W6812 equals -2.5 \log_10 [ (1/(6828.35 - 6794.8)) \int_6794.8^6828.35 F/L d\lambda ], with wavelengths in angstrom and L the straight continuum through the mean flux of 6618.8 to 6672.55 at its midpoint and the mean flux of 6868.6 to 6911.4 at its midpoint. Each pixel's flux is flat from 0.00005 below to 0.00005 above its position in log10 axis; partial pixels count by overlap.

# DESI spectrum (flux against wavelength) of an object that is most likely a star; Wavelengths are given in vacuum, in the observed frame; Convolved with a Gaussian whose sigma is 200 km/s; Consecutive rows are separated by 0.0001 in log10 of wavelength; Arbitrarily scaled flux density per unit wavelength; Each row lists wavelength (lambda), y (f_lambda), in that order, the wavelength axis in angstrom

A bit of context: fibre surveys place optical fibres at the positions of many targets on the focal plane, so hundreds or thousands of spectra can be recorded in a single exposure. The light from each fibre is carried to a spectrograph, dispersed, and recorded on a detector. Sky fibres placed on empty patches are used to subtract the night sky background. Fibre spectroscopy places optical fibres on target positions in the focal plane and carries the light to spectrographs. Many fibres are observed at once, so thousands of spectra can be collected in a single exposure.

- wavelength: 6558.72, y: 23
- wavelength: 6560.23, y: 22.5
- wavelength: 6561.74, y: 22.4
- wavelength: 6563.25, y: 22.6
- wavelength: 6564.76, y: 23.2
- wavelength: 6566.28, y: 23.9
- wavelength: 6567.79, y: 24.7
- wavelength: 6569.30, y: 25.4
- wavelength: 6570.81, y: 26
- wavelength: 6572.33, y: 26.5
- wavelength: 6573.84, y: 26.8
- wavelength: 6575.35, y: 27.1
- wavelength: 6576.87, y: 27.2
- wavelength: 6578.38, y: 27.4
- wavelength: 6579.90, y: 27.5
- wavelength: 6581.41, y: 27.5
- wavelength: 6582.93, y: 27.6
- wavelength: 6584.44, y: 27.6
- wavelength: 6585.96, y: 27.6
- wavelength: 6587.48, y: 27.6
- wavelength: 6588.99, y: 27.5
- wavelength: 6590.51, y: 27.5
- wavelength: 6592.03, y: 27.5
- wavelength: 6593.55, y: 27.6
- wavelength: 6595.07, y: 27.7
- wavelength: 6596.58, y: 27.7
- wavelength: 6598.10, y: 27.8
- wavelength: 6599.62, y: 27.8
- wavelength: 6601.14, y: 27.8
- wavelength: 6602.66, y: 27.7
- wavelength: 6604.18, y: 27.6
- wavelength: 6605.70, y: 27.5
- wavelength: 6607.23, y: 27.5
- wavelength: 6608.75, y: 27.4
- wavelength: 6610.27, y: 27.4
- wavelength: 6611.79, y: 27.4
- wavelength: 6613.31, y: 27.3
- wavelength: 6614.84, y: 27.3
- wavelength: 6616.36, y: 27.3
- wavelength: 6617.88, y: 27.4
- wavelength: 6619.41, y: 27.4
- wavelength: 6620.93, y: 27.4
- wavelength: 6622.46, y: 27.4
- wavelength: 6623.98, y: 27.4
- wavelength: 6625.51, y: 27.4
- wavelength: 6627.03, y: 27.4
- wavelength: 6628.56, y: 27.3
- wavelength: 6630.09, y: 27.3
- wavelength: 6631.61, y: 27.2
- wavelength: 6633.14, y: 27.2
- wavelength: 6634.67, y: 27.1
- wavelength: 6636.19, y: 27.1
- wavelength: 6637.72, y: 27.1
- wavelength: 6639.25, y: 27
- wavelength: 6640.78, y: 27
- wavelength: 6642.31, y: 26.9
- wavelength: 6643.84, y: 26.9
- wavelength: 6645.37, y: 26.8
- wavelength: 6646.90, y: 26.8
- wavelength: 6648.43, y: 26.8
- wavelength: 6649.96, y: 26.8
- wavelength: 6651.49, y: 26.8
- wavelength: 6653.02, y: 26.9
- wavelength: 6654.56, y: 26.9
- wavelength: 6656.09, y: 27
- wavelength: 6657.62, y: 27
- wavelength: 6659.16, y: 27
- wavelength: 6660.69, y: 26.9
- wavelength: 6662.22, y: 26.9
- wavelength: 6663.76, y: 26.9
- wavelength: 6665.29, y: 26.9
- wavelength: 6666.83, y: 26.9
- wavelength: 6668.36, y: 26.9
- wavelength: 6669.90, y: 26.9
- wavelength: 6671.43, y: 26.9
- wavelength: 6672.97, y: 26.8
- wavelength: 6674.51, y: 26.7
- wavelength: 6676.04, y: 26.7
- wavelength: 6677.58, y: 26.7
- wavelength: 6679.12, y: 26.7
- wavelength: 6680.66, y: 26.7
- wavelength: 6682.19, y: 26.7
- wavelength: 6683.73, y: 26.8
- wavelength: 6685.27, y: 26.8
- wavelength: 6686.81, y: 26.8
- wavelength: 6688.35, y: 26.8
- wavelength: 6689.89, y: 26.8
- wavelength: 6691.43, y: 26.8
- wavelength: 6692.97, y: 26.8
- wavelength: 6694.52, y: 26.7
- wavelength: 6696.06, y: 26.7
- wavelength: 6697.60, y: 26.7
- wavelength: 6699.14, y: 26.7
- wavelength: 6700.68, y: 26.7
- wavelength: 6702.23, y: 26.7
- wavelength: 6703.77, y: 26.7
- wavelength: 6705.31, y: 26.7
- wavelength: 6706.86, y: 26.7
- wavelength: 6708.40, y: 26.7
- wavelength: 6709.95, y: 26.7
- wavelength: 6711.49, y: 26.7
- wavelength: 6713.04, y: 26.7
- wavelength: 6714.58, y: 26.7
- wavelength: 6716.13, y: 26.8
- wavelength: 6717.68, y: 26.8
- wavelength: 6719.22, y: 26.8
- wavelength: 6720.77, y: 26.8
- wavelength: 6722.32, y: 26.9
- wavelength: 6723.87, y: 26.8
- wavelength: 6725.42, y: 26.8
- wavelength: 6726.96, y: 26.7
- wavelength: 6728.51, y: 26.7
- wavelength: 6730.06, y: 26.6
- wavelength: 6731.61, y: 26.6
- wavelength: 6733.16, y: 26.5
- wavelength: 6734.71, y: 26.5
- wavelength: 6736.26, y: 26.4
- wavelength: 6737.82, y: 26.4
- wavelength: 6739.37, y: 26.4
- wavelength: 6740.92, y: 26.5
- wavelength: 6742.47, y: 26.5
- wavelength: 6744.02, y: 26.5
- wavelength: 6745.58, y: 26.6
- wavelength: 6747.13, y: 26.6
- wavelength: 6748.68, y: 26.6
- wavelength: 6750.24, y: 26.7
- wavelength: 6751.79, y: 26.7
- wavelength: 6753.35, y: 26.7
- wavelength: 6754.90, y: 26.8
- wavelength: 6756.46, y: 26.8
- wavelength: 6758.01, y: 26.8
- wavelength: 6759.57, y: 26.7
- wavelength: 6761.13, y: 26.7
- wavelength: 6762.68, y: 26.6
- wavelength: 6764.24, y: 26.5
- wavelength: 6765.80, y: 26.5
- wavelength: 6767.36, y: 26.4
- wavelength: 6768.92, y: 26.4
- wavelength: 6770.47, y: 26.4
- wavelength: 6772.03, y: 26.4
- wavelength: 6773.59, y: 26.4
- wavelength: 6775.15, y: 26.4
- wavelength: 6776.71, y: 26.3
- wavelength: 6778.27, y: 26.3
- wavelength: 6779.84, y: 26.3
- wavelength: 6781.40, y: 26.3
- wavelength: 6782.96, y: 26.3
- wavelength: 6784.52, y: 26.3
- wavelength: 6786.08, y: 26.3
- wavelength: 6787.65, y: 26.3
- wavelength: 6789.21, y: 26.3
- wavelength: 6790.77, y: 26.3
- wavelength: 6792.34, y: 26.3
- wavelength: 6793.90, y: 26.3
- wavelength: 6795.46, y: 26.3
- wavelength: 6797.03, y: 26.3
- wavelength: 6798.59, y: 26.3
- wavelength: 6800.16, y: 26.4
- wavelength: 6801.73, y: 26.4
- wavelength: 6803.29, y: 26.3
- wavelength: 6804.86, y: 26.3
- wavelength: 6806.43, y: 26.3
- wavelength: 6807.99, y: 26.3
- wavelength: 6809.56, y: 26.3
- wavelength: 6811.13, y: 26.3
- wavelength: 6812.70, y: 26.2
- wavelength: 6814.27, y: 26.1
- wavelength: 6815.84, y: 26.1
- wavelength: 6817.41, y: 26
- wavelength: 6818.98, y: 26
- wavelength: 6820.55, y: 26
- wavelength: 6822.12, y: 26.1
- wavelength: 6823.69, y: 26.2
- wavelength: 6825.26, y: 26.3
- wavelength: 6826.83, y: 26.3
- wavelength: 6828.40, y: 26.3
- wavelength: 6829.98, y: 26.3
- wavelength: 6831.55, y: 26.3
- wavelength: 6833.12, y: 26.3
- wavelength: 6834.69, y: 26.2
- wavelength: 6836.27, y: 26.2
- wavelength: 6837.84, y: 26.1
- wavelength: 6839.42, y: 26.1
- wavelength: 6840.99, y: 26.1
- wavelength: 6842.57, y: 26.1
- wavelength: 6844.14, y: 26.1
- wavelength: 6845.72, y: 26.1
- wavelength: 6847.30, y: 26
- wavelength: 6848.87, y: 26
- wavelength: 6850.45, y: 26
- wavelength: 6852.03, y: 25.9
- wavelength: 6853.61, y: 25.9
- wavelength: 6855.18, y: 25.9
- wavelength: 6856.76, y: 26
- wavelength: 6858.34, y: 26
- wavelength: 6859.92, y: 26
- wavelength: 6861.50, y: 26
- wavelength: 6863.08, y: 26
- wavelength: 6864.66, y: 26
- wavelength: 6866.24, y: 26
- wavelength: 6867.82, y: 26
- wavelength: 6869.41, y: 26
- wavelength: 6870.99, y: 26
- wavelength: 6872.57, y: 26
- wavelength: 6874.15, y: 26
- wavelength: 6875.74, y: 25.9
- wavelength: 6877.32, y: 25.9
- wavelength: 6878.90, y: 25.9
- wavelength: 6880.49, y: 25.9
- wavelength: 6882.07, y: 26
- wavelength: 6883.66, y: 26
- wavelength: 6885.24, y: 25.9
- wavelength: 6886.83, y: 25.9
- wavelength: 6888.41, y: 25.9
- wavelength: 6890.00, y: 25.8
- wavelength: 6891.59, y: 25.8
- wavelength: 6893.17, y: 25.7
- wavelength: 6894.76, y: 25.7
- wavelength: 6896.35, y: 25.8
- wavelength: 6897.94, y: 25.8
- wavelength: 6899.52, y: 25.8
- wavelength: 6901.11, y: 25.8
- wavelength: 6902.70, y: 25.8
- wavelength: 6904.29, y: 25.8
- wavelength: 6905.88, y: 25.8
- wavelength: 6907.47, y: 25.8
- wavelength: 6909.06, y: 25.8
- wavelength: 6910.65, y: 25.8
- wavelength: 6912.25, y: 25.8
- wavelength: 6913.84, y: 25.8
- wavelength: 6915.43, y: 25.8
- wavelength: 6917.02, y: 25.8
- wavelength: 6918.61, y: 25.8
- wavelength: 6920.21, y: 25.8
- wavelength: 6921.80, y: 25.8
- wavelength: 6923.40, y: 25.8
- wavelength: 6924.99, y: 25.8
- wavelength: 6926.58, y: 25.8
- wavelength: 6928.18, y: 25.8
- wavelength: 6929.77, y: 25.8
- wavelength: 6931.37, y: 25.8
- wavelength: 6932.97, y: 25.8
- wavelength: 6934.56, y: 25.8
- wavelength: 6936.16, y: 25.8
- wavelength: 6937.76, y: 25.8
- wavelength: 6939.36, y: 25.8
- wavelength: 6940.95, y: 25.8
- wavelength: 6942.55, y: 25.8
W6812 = 0.00 mag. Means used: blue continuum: 27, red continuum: 25.9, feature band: 26.2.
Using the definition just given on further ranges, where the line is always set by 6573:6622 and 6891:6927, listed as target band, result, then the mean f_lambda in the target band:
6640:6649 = 0.01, 26.9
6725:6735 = 0.00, 26.6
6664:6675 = 0.01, 26.9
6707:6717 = 0.01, 26.7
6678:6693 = 0.01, 26.8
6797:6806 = 0.00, 26.3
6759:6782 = 0.00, 26.4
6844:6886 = 0.00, 26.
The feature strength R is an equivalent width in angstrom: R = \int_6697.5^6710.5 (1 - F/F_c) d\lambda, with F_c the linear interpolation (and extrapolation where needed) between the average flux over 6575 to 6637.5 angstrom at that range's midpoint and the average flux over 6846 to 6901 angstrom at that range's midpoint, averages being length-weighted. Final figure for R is 0.1 angstrom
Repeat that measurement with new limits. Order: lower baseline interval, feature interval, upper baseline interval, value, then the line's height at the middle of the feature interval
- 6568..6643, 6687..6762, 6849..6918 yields 0.02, 26.7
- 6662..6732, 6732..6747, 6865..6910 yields 0.04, 26.6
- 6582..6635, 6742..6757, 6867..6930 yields 0.02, 26.7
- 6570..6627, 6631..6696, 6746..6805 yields 0.44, 27.1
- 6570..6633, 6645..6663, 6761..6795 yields 0.14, 27.1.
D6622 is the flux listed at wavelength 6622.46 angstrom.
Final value 27.4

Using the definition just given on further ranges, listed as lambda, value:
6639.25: 27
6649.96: 26.8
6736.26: 26.4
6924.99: 25.8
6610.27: 27.4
